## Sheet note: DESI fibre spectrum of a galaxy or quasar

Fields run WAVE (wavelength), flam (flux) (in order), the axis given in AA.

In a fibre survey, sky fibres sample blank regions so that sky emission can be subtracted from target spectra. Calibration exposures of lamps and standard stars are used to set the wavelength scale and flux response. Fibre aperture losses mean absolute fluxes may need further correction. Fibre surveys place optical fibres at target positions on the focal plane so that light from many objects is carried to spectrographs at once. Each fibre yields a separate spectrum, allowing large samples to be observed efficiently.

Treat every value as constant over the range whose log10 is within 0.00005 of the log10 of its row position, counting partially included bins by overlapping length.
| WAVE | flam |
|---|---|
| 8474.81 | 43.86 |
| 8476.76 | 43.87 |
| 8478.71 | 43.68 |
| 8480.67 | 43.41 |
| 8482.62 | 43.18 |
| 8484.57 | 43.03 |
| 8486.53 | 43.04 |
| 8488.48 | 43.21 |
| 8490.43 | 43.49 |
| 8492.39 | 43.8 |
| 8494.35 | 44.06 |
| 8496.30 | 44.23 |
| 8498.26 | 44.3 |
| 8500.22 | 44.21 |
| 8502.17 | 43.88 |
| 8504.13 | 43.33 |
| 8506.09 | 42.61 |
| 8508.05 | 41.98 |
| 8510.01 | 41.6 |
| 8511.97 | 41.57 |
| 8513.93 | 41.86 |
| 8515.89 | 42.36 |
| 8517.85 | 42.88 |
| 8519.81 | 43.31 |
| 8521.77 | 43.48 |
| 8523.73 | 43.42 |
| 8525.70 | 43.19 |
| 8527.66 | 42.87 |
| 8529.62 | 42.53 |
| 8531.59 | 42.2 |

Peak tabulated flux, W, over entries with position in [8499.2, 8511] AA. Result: 44.21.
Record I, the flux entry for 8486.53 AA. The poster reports 43.04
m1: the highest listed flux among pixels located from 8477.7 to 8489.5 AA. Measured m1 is 43.68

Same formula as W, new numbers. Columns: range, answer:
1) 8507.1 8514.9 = 41.98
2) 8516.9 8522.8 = 43.48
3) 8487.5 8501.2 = 44.3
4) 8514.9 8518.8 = 42.88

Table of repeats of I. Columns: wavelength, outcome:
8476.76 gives 43.87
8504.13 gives 43.33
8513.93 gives 41.86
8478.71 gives 43.68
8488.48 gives 43.21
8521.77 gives 43.48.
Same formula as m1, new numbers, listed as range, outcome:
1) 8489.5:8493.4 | 43.8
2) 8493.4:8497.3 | 44.23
